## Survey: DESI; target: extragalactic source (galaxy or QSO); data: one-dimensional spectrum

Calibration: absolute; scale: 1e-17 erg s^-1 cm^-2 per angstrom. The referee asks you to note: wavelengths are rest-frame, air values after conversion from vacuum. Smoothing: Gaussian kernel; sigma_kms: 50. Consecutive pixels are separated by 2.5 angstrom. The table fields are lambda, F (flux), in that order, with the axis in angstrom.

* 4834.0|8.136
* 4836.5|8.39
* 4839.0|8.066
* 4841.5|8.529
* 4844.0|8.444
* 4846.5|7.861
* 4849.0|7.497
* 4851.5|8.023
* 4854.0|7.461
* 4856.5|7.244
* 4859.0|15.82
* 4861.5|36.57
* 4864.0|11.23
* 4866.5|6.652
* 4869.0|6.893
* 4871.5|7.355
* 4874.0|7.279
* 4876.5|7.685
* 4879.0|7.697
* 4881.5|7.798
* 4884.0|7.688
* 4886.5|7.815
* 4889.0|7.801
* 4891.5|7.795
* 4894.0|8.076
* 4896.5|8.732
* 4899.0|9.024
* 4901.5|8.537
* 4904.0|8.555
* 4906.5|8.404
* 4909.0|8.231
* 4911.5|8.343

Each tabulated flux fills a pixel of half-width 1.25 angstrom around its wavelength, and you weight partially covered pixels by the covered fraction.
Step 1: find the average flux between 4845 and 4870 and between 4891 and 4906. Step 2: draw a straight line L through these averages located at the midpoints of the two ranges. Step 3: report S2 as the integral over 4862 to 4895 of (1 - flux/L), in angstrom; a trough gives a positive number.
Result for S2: 5.1 angstrom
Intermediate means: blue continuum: 11.5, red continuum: 8.48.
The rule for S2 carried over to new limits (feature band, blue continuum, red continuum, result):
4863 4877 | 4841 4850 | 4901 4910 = 0.70 angstrom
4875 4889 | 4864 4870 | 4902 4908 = 0.47 angstrom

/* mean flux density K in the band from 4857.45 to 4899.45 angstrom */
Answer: 10.1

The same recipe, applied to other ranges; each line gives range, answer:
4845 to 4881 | 10.3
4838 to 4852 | 8.07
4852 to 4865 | 15.3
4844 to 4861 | 10.2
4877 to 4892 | 7.76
